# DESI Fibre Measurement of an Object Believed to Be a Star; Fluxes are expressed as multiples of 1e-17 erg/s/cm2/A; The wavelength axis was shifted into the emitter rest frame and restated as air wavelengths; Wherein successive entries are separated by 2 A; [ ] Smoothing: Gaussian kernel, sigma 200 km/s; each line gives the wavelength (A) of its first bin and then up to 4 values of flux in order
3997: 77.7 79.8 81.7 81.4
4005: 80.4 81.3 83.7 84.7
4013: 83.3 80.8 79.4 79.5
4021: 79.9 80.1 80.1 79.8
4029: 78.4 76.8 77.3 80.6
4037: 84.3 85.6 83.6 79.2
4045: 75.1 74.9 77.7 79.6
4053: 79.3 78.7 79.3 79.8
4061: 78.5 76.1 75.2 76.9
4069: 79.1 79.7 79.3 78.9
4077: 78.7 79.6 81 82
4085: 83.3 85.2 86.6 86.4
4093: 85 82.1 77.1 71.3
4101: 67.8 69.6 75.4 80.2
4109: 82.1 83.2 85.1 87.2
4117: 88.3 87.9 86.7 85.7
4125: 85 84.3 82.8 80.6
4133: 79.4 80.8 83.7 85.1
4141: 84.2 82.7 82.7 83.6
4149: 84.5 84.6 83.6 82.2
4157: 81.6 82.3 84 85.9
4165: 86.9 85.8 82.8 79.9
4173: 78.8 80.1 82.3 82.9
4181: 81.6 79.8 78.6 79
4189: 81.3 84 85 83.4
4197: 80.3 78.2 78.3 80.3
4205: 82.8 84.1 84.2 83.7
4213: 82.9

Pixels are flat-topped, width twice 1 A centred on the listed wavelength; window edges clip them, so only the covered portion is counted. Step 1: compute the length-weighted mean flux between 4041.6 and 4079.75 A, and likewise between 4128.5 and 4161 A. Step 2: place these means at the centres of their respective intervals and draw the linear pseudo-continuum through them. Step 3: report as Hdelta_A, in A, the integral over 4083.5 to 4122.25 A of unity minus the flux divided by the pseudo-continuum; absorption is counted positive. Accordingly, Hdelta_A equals -0.5 A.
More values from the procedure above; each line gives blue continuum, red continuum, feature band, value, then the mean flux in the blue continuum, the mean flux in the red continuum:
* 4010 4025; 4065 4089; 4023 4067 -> 0.9 A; 81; 80.4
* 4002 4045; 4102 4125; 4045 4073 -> 1.3 A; 80.8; 82.9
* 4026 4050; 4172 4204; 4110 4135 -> -1.3 A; 79.4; 80.9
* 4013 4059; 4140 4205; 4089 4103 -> 0.4 A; 79.6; 82.2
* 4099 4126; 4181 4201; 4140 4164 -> -0.7 A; 81.5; 81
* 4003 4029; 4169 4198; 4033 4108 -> 1.7 A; 81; 81.3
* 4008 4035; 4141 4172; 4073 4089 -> 0.1 A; 80.3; 83.6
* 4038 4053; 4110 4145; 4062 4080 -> 0.6 A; 79.4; 84.2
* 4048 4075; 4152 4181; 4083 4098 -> -0.7 A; 78.4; 82.8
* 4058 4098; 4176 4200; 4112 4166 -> -2.1 A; 80.5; 81.4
